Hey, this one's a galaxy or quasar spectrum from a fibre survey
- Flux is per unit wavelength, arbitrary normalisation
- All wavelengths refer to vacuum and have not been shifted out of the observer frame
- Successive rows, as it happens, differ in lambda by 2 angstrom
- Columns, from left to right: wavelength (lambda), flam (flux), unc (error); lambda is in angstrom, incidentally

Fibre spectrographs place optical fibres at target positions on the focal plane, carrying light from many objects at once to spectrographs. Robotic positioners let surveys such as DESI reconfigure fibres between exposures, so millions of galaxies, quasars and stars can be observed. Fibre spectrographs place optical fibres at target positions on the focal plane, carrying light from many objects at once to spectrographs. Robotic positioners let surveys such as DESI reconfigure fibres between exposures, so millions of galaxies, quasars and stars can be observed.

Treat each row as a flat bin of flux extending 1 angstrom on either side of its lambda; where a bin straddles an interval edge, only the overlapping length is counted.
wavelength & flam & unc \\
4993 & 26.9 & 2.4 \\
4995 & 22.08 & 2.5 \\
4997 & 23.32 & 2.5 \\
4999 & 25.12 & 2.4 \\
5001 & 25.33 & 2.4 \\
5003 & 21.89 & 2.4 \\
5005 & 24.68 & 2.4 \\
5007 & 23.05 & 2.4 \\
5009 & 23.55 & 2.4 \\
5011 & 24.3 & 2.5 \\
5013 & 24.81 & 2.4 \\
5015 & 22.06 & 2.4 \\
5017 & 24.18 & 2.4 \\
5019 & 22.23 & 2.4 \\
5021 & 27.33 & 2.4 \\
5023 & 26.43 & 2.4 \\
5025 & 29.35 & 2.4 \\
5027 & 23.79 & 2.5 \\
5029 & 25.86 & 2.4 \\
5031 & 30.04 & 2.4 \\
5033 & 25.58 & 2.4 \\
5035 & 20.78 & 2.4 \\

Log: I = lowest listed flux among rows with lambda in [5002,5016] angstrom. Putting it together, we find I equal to 21.89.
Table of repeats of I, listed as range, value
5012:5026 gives 22.06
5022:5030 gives 23.79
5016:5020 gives 22.23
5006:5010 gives 23.05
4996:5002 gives 23.32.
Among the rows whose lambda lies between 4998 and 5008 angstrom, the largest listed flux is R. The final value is 25.33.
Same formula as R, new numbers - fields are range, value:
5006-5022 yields 27.33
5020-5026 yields 29.35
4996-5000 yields 25.12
